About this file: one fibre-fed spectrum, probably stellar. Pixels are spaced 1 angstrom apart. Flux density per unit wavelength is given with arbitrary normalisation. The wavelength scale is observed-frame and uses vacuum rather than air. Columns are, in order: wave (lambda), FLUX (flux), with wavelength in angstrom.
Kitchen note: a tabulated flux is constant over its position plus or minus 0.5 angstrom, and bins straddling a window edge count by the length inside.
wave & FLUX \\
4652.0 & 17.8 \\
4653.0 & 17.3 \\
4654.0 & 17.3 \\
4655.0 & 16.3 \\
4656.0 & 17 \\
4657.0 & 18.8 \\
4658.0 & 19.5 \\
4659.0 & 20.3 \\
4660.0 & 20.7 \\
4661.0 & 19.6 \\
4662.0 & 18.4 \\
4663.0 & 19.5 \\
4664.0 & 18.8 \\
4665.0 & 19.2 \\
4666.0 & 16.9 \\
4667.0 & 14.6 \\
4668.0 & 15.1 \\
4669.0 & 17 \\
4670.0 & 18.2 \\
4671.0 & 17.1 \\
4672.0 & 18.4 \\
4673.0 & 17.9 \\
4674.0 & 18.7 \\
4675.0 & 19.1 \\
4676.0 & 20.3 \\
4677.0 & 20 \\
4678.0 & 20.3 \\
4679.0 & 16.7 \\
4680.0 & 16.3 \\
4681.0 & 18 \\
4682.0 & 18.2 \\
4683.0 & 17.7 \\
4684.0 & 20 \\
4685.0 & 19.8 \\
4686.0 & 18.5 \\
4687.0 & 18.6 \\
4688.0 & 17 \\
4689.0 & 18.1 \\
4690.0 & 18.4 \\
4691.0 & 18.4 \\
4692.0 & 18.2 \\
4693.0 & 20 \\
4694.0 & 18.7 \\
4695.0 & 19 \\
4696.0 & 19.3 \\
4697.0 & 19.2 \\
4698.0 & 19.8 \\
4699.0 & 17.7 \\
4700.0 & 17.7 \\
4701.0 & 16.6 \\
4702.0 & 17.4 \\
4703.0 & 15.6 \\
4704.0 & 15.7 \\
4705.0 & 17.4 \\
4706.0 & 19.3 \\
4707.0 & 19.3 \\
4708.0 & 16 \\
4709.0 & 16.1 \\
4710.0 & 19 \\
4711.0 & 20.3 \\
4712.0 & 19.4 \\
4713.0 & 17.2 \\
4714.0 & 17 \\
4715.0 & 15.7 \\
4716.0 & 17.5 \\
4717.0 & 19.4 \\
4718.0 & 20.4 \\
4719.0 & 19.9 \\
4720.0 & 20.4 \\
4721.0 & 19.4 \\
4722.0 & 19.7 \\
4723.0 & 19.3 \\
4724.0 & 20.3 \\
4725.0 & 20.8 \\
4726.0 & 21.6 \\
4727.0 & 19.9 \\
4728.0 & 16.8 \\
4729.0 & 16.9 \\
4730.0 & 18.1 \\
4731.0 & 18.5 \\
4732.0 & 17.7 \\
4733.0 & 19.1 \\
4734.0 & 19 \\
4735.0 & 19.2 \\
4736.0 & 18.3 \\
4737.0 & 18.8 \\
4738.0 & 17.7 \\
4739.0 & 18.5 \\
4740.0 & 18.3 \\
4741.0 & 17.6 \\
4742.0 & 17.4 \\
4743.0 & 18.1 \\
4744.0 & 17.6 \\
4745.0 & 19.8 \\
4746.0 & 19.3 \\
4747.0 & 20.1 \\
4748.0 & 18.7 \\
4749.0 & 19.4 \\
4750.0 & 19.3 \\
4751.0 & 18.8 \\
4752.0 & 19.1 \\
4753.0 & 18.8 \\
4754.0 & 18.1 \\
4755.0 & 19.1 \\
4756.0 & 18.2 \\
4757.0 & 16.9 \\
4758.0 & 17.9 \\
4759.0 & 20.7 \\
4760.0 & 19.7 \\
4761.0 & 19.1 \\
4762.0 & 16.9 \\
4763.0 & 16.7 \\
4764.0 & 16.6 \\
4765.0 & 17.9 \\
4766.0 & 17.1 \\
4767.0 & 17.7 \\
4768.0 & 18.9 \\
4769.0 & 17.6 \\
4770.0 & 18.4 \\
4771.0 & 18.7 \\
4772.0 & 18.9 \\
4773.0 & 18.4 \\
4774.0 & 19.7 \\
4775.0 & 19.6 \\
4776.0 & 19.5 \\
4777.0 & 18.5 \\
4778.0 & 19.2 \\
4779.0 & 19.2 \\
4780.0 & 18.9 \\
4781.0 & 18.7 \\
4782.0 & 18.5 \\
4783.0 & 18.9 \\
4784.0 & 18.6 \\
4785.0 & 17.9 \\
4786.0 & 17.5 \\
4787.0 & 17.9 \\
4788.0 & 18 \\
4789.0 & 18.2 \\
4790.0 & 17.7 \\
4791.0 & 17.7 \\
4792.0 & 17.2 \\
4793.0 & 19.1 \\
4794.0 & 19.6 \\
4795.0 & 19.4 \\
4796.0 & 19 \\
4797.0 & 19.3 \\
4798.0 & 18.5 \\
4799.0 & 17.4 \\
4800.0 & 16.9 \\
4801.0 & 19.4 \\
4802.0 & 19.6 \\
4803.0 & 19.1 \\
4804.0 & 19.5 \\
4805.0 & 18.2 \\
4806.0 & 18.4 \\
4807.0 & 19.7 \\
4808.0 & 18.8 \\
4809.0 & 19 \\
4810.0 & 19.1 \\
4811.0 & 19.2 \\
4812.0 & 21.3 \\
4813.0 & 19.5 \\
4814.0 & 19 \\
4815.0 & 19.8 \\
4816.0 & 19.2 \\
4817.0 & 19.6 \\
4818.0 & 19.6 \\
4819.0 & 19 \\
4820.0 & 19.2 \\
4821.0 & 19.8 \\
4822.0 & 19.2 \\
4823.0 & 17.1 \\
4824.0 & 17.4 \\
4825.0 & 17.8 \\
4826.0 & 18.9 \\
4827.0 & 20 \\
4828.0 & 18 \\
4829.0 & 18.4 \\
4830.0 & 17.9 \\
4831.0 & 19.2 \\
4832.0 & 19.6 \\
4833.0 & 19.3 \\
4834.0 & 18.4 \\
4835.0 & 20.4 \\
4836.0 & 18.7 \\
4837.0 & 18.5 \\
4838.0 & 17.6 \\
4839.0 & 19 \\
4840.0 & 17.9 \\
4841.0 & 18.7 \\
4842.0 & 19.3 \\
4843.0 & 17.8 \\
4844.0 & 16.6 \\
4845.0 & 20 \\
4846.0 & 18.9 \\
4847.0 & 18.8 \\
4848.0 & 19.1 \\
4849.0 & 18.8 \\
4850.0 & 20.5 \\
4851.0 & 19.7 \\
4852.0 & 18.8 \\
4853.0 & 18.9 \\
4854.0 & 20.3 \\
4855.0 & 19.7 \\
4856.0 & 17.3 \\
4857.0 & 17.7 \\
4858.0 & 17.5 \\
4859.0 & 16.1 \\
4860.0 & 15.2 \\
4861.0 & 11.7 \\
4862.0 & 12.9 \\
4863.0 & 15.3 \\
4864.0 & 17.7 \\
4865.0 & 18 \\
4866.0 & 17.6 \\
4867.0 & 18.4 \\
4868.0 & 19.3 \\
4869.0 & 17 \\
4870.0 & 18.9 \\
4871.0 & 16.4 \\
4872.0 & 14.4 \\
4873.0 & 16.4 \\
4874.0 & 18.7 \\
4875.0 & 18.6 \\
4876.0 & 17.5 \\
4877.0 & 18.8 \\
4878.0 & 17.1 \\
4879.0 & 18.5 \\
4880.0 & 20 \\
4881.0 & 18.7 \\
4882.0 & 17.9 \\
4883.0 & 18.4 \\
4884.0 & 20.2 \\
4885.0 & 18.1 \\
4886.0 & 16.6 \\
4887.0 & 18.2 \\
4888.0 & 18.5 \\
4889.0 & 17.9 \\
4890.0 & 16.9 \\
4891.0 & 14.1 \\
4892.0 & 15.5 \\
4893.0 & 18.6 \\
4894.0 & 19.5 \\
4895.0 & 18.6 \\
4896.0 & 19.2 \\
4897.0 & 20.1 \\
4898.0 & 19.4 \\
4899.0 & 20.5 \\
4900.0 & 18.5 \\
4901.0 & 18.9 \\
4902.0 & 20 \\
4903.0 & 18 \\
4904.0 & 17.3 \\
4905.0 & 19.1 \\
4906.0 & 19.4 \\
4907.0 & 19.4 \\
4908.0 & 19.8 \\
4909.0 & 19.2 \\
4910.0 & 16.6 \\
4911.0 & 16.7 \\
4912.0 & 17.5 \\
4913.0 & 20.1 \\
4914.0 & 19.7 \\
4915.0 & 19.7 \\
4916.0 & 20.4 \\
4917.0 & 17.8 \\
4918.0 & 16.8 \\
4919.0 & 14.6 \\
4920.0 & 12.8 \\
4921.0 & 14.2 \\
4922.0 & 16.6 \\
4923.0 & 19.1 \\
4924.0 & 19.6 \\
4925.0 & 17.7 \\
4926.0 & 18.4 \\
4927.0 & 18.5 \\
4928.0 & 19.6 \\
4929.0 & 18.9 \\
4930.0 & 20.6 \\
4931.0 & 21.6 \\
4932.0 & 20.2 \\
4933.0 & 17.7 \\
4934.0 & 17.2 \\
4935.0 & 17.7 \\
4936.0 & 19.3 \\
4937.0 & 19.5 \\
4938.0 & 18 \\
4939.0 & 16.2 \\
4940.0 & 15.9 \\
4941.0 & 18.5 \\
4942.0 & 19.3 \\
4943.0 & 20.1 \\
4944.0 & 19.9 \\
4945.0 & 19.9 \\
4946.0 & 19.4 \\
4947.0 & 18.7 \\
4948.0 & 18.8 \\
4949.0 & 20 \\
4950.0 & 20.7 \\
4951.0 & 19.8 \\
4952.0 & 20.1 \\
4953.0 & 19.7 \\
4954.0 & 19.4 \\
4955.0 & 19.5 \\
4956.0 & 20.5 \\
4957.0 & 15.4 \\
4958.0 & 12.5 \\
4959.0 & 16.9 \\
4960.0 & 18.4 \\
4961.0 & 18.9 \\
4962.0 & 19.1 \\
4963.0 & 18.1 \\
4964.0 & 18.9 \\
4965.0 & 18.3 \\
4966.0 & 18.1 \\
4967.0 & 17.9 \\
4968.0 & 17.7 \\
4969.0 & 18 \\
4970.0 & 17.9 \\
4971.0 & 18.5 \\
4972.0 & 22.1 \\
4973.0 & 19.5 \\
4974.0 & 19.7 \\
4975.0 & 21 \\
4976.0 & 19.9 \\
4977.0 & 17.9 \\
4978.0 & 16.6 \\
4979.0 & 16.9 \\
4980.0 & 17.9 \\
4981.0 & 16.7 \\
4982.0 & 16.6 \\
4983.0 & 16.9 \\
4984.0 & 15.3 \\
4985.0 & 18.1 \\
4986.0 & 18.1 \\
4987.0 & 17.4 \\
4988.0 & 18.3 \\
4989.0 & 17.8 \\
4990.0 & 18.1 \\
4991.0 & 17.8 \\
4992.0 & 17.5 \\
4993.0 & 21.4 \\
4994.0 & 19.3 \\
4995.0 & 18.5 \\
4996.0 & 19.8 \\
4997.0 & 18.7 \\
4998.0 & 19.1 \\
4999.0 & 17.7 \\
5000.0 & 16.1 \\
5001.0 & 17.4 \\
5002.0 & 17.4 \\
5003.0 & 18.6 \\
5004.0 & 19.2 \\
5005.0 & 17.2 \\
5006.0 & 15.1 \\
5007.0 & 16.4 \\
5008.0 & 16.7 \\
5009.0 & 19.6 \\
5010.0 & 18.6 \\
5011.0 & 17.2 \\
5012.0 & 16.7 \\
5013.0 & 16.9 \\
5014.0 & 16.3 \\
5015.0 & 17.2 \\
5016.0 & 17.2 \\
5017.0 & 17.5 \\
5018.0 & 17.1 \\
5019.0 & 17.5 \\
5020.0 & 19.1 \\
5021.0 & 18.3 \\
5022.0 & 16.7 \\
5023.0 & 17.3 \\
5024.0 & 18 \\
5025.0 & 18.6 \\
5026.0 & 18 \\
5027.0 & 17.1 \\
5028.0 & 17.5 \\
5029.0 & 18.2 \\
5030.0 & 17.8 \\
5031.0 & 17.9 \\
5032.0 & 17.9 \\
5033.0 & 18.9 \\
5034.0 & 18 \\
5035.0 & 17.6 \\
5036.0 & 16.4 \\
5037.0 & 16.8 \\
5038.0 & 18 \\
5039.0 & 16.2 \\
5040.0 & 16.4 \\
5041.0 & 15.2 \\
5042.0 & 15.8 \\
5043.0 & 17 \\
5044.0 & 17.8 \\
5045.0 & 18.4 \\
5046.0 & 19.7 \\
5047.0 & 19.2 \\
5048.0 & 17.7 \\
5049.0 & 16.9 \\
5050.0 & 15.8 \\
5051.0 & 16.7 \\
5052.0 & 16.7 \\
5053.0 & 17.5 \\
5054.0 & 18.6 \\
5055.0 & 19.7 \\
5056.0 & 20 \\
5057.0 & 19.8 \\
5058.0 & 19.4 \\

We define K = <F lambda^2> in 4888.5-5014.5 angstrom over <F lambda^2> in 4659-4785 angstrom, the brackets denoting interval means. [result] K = 1.1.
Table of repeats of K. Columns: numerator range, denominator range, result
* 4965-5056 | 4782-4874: 1.04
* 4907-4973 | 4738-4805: 1.07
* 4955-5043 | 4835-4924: 1.04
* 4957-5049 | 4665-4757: 1.09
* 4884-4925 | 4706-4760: 1.04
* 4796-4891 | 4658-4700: 1.06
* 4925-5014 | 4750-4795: 1.08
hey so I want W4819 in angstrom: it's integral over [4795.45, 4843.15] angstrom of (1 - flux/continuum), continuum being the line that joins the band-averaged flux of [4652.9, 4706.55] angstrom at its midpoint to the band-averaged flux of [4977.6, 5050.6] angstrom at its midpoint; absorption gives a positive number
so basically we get -2.46 angstrom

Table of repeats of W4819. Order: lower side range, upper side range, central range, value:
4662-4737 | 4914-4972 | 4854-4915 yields 1.6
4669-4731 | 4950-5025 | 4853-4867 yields 1.1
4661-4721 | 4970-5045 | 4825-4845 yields -0.7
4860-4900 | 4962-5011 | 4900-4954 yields -2.2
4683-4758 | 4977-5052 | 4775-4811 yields -0.7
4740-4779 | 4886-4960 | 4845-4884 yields 1.3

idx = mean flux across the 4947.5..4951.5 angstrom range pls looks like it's 19.8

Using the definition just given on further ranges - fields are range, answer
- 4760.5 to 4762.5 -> 18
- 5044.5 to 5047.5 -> 19.1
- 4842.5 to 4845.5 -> 18.1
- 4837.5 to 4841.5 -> 18.3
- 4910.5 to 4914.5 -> 18.5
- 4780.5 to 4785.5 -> 18.5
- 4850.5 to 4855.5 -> 19.5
